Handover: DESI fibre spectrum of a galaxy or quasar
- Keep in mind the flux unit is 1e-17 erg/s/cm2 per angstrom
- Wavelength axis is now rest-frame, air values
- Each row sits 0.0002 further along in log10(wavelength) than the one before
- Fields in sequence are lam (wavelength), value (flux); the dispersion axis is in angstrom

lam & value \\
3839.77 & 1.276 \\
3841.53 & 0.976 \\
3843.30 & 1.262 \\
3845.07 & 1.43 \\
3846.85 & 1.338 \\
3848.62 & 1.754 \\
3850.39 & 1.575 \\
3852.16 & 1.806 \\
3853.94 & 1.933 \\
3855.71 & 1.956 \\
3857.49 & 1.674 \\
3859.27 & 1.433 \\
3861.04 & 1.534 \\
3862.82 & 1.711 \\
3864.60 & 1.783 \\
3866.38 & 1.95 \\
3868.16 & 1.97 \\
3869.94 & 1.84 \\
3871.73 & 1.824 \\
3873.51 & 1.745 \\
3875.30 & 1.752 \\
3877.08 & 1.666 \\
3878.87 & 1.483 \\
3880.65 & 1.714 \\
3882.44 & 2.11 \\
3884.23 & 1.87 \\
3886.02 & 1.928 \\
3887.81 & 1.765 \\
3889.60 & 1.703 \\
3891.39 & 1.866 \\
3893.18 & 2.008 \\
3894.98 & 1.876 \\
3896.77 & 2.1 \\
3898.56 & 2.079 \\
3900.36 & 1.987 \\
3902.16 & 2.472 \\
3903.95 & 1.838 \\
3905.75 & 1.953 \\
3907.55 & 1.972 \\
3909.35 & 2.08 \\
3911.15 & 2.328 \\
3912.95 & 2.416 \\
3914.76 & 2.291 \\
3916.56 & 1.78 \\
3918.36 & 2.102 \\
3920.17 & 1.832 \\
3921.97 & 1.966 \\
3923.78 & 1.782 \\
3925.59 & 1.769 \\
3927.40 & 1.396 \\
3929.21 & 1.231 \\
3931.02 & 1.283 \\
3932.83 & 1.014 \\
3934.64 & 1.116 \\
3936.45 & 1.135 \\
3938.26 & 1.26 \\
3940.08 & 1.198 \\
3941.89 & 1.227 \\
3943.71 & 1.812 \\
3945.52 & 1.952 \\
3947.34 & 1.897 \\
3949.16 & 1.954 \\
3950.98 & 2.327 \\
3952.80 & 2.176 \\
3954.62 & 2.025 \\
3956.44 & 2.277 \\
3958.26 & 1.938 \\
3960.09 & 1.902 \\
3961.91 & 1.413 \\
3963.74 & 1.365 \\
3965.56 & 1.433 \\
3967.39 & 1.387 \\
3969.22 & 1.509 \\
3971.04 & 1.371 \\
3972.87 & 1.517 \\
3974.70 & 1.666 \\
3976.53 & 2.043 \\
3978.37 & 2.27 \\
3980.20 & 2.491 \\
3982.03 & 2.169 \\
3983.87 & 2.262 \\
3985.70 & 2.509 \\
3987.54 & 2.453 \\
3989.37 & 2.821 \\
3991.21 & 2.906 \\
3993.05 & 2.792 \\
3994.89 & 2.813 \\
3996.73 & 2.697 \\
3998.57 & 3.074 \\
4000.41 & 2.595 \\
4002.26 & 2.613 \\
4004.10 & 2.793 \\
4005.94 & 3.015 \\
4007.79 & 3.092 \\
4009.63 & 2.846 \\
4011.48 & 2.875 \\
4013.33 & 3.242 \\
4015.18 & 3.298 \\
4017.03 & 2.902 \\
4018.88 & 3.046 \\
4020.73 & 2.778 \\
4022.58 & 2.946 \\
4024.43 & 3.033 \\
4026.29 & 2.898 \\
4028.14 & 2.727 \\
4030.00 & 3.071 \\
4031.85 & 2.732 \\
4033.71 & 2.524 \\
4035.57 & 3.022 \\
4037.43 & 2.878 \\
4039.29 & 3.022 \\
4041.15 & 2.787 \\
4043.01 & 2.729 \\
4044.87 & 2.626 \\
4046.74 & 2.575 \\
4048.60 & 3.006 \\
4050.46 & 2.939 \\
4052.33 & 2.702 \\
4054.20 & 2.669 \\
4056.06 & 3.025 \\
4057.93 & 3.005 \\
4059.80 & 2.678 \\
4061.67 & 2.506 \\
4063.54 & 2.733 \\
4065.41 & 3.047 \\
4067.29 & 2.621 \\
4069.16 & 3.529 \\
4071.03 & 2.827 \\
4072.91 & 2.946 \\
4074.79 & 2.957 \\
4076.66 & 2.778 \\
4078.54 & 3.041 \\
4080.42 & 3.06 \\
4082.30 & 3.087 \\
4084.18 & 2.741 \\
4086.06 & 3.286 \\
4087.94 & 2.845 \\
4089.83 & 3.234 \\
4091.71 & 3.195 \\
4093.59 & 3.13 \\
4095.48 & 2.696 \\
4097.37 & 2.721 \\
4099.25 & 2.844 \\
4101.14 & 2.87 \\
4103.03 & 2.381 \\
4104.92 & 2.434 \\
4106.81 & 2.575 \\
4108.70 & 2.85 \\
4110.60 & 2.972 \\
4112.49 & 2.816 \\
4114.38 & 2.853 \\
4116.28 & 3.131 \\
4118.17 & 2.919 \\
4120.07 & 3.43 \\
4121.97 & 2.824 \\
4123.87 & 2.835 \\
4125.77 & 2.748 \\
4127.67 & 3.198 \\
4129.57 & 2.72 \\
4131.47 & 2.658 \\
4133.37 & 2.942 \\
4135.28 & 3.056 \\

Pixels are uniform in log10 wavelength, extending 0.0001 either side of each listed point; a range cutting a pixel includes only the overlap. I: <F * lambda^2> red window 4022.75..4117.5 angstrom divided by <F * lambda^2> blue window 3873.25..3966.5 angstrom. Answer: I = 1.7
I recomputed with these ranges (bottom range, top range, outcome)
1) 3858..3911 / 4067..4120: 1.73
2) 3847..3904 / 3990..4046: 1.69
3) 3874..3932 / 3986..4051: 1.61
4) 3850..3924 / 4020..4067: 1.61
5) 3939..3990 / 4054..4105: 1.62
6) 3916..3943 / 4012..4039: 2.10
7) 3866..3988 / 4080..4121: 1.73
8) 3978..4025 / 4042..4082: 1.06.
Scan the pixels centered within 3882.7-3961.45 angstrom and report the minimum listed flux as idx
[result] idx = 1.014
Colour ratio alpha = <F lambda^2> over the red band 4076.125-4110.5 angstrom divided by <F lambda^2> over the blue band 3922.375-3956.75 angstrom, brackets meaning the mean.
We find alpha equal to 1.92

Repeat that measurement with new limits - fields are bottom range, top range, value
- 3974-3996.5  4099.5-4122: 1.23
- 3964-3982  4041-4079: 1.69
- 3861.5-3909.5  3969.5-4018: 1.44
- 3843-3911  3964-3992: 1.18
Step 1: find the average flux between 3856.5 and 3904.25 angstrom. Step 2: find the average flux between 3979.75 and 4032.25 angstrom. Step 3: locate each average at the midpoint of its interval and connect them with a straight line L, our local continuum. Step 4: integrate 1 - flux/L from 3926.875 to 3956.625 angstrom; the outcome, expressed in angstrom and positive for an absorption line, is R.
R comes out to 9.4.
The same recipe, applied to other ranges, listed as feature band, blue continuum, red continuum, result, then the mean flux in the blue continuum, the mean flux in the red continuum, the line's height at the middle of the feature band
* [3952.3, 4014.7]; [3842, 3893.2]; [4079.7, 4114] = 0.19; 1.73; 2.87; 2.31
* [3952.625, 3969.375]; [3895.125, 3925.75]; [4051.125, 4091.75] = 4.22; 2.05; 2.93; 2.32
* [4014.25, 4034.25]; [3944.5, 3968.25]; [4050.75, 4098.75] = -3.66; 1.85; 2.92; 2.46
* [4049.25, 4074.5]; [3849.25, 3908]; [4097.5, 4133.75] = -2.46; 1.84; 2.84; 2.61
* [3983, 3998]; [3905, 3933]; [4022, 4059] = -1.44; 1.84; 2.84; 2.43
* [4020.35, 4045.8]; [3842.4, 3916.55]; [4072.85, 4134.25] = -2.72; 1.85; 2.9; 2.57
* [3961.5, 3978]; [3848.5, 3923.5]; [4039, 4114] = 5.47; 1.89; 2.86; 2.32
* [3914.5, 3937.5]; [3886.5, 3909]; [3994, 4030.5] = 6.52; 1.97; 2.92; 2.2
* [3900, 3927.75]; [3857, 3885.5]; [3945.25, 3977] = -3.81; 1.76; 1.78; 1.77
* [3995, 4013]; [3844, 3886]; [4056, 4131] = -3.04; 1.73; 2.9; 2.44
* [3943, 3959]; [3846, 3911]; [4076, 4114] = 1.06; 1.84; 2.88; 2.19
